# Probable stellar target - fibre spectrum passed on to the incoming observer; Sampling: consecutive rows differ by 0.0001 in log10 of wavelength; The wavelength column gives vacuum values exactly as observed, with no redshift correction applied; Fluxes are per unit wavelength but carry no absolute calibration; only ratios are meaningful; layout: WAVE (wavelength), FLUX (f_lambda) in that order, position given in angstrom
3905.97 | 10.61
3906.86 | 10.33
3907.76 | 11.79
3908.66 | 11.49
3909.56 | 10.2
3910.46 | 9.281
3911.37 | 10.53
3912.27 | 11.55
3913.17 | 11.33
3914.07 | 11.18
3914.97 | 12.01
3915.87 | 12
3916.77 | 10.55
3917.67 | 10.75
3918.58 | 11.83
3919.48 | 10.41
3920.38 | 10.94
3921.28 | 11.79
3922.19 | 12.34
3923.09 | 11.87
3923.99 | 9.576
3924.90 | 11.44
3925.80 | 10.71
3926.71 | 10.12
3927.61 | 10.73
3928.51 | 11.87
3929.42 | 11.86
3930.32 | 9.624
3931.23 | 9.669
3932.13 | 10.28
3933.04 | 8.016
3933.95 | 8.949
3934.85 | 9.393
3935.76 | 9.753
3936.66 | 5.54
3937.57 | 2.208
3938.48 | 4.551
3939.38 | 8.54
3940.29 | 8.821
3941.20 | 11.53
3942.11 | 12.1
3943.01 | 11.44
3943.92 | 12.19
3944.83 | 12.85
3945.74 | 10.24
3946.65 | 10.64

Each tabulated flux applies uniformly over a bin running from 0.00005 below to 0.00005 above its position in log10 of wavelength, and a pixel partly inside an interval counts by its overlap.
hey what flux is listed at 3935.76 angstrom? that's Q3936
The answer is 9.753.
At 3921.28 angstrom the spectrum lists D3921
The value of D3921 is 11.79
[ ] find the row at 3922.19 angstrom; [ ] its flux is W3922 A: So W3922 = 12.34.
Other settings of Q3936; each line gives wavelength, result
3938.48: 4.551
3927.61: 10.73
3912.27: 11.55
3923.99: 9.576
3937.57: 2.208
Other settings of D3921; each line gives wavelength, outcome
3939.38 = 8.54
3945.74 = 10.24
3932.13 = 10.28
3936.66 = 5.54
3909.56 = 10.2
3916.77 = 10.55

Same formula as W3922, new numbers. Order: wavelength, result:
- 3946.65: 10.64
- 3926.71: 10.12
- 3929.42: 11.86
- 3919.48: 10.41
